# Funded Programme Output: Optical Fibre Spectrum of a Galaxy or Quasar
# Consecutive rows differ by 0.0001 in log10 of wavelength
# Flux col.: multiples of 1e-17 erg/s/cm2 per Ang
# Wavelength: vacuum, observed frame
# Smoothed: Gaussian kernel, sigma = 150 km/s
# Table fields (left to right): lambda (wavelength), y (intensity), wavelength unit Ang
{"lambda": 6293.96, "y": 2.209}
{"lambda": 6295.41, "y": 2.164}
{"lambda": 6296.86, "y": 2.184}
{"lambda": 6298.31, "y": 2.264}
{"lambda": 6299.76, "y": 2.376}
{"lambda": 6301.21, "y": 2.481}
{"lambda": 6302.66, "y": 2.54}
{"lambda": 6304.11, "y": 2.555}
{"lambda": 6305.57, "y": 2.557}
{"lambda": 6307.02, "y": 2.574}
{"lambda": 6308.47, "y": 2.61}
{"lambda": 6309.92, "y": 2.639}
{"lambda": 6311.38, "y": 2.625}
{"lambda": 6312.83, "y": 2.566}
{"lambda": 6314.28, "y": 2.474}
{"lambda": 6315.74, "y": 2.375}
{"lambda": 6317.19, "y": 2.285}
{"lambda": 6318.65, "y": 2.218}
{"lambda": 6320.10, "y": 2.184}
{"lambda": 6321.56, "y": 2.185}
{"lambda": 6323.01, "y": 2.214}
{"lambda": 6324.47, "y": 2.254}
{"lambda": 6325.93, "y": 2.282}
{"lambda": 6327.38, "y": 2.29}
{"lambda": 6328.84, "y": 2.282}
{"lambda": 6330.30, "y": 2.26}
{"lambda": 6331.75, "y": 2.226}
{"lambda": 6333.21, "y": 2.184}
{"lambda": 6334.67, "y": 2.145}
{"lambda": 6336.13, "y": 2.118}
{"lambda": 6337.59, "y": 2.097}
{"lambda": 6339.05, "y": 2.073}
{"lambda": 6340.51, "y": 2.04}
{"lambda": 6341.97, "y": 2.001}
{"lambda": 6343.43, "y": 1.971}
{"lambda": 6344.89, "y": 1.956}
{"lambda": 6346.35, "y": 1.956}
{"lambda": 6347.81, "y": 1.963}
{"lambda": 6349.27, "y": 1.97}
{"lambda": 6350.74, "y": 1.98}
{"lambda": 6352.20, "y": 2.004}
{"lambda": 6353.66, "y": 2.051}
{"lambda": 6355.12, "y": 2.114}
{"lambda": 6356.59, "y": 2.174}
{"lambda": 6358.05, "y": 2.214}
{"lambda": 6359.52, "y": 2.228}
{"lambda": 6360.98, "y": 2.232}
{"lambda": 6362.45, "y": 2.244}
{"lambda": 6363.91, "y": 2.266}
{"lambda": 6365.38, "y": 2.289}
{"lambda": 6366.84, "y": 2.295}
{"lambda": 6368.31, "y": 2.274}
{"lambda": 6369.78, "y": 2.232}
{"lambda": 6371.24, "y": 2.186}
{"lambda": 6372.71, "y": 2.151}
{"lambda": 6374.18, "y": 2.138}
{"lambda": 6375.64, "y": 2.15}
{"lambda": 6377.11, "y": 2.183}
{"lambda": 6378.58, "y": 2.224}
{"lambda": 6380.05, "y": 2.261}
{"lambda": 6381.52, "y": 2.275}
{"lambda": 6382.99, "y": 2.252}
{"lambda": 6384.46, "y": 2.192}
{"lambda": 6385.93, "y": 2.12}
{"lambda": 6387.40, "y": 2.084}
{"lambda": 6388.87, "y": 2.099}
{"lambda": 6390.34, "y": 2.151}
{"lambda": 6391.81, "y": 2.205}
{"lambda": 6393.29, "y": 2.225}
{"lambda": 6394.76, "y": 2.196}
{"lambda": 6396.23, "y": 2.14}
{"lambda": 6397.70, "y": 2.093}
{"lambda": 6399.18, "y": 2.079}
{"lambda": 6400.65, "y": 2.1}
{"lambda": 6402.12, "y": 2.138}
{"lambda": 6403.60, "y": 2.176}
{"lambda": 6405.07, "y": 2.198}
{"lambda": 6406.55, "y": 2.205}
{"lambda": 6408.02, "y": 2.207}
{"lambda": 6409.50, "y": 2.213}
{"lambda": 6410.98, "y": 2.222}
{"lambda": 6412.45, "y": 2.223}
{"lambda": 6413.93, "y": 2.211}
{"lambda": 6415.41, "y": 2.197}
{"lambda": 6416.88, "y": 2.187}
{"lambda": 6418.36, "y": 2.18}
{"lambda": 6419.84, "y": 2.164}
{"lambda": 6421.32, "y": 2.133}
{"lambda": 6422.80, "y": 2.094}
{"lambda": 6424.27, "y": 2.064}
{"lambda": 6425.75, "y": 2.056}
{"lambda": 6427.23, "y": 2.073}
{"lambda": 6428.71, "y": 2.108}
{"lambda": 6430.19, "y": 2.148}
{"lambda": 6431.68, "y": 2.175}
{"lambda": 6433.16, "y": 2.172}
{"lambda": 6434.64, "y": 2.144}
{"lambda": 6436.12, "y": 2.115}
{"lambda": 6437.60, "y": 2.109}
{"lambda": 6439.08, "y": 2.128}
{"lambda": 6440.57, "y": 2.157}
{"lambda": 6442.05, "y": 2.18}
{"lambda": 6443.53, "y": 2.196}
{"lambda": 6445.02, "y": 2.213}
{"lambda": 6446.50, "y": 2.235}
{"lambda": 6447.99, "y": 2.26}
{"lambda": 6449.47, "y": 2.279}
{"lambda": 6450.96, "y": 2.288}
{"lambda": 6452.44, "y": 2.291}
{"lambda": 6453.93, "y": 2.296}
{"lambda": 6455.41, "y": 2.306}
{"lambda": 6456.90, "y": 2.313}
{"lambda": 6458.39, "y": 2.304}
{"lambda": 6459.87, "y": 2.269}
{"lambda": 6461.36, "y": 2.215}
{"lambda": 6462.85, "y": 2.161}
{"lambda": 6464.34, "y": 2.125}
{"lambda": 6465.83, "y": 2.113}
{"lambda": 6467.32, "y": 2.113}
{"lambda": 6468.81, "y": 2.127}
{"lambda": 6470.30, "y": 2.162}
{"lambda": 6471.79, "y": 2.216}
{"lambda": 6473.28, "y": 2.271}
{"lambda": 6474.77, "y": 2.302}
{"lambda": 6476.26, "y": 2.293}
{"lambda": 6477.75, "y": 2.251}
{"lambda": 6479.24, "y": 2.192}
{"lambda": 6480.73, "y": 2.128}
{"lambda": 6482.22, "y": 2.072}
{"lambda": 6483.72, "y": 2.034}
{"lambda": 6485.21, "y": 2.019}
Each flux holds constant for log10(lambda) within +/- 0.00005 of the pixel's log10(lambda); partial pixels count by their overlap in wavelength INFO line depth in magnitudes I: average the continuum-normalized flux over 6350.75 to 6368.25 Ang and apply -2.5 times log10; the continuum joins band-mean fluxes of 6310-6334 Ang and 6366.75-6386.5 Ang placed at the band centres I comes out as 0.026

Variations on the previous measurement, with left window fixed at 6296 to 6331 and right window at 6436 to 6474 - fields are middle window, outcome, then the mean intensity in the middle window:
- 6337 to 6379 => 0.10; 2.13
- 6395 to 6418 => 0.05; 2.17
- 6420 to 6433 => 0.07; 2.11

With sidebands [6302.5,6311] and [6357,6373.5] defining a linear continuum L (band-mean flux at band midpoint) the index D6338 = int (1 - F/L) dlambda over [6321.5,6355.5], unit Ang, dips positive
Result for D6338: 4.1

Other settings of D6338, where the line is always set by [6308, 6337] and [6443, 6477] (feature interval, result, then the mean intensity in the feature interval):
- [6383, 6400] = 0.9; 2.15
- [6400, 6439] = 1.8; 2.15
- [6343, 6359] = 1.8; 2.04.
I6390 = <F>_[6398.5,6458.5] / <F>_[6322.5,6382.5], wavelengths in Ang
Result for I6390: 1.01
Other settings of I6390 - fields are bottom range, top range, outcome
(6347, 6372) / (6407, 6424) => 1.01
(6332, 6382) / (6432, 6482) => 1.03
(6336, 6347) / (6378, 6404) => 1.07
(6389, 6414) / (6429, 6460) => 1.02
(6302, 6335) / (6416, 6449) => 0.91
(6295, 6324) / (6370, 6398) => 0.91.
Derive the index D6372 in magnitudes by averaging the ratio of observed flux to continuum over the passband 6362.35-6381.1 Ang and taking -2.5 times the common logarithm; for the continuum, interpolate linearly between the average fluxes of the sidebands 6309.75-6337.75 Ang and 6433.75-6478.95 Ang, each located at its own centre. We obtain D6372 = 0.02 mag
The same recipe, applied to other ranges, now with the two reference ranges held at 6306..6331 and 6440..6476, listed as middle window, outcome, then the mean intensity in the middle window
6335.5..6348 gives 0.16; 2.02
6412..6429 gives 0.06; 2.14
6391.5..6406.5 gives 0.07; 2.16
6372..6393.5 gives 0.06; 2.18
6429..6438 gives 0.05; 2.14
